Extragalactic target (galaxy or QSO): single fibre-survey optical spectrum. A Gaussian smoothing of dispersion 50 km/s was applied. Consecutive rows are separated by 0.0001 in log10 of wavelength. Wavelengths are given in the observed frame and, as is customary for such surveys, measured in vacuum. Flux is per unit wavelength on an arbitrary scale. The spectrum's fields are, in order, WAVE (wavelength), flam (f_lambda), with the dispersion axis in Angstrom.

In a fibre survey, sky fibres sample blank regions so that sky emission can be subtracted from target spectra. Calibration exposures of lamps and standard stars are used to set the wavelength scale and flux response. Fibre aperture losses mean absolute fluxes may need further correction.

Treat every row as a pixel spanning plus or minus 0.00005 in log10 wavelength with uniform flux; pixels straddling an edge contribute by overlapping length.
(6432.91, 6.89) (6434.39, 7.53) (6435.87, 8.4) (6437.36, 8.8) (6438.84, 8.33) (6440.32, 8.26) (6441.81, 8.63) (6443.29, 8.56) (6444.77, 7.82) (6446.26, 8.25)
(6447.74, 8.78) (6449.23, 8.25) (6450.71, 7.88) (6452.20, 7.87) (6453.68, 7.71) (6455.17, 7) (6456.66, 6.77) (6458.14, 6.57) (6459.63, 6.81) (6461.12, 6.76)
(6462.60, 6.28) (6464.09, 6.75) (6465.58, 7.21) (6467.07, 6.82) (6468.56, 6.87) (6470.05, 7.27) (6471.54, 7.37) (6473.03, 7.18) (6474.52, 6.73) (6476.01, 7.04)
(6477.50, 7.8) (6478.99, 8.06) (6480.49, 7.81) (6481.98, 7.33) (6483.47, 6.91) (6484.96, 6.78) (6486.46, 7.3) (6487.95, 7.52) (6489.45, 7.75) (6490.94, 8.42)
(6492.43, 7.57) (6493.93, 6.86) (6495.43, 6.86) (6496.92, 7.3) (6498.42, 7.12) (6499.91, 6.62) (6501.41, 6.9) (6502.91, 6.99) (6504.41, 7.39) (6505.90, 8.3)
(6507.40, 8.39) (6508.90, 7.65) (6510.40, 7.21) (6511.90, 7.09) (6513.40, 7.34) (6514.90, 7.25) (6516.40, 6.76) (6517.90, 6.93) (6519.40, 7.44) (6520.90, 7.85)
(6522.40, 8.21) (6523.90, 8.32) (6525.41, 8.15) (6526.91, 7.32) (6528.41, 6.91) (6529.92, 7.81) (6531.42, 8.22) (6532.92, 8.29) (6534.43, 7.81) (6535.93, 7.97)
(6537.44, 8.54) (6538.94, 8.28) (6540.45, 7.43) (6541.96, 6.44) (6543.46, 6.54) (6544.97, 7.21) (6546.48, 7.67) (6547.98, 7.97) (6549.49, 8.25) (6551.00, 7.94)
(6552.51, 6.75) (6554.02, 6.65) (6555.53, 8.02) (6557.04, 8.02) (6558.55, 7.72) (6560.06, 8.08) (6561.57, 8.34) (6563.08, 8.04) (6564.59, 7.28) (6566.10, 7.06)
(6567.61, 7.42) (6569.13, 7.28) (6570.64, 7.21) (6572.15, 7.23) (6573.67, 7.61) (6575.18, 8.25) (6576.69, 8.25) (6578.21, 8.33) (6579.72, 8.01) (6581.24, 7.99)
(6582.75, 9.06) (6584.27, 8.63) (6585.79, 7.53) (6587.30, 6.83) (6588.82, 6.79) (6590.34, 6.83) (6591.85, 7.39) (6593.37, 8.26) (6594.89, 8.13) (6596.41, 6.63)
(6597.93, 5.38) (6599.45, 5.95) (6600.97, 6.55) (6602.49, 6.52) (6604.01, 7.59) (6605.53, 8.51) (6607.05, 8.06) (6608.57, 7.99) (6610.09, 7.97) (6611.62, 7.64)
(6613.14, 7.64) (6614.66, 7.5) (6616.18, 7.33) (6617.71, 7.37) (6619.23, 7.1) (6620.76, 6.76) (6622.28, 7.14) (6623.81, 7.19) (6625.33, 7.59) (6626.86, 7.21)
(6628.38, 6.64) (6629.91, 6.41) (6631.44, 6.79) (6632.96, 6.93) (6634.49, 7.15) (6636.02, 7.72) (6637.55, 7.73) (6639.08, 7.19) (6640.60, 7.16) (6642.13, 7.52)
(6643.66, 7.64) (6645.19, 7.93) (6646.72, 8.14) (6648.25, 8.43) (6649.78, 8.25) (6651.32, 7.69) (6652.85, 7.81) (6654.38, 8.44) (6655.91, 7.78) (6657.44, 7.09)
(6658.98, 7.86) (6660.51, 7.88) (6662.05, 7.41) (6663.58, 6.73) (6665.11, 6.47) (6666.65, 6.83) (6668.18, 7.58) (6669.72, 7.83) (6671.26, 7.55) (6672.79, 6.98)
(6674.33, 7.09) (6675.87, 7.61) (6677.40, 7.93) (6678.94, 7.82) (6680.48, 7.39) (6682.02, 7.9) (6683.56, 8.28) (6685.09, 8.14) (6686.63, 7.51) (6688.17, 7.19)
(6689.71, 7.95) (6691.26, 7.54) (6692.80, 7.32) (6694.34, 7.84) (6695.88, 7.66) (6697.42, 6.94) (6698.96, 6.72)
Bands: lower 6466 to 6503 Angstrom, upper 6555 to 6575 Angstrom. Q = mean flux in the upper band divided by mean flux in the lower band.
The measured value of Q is 1.1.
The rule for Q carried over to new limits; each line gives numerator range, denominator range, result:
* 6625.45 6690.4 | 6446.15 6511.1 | 1.02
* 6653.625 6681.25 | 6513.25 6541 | 0.96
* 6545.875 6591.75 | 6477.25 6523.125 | 1.04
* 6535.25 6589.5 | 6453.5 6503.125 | 1.08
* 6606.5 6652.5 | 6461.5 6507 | 1.03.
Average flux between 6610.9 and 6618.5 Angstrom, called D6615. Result 7.5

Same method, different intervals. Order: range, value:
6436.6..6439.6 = 8.55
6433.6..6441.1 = 8.25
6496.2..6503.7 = 6.98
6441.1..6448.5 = 8.41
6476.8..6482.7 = 7.75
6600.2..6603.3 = 6.55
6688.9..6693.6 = 7.59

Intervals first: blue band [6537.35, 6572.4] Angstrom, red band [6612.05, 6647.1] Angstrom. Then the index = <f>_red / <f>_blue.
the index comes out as 0.97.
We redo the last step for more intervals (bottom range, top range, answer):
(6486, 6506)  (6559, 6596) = 1.06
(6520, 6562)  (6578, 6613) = 0.97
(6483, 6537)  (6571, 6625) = 1.00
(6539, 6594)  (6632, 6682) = 0.99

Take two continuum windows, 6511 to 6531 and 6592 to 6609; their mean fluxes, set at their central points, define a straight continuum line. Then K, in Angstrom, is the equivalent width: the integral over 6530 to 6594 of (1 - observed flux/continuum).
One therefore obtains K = -2.98 Angstrom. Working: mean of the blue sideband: 7.5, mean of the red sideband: 7.22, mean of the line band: 7.7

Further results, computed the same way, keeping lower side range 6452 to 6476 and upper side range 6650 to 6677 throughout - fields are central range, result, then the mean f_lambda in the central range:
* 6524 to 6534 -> -0.9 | 7.81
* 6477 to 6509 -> -1.7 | 7.43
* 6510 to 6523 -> -0.4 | 7.34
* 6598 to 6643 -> 0.7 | 7.24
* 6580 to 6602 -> 0.0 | 7.29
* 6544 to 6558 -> -0.8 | 7.59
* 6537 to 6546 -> -0.3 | 7.37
